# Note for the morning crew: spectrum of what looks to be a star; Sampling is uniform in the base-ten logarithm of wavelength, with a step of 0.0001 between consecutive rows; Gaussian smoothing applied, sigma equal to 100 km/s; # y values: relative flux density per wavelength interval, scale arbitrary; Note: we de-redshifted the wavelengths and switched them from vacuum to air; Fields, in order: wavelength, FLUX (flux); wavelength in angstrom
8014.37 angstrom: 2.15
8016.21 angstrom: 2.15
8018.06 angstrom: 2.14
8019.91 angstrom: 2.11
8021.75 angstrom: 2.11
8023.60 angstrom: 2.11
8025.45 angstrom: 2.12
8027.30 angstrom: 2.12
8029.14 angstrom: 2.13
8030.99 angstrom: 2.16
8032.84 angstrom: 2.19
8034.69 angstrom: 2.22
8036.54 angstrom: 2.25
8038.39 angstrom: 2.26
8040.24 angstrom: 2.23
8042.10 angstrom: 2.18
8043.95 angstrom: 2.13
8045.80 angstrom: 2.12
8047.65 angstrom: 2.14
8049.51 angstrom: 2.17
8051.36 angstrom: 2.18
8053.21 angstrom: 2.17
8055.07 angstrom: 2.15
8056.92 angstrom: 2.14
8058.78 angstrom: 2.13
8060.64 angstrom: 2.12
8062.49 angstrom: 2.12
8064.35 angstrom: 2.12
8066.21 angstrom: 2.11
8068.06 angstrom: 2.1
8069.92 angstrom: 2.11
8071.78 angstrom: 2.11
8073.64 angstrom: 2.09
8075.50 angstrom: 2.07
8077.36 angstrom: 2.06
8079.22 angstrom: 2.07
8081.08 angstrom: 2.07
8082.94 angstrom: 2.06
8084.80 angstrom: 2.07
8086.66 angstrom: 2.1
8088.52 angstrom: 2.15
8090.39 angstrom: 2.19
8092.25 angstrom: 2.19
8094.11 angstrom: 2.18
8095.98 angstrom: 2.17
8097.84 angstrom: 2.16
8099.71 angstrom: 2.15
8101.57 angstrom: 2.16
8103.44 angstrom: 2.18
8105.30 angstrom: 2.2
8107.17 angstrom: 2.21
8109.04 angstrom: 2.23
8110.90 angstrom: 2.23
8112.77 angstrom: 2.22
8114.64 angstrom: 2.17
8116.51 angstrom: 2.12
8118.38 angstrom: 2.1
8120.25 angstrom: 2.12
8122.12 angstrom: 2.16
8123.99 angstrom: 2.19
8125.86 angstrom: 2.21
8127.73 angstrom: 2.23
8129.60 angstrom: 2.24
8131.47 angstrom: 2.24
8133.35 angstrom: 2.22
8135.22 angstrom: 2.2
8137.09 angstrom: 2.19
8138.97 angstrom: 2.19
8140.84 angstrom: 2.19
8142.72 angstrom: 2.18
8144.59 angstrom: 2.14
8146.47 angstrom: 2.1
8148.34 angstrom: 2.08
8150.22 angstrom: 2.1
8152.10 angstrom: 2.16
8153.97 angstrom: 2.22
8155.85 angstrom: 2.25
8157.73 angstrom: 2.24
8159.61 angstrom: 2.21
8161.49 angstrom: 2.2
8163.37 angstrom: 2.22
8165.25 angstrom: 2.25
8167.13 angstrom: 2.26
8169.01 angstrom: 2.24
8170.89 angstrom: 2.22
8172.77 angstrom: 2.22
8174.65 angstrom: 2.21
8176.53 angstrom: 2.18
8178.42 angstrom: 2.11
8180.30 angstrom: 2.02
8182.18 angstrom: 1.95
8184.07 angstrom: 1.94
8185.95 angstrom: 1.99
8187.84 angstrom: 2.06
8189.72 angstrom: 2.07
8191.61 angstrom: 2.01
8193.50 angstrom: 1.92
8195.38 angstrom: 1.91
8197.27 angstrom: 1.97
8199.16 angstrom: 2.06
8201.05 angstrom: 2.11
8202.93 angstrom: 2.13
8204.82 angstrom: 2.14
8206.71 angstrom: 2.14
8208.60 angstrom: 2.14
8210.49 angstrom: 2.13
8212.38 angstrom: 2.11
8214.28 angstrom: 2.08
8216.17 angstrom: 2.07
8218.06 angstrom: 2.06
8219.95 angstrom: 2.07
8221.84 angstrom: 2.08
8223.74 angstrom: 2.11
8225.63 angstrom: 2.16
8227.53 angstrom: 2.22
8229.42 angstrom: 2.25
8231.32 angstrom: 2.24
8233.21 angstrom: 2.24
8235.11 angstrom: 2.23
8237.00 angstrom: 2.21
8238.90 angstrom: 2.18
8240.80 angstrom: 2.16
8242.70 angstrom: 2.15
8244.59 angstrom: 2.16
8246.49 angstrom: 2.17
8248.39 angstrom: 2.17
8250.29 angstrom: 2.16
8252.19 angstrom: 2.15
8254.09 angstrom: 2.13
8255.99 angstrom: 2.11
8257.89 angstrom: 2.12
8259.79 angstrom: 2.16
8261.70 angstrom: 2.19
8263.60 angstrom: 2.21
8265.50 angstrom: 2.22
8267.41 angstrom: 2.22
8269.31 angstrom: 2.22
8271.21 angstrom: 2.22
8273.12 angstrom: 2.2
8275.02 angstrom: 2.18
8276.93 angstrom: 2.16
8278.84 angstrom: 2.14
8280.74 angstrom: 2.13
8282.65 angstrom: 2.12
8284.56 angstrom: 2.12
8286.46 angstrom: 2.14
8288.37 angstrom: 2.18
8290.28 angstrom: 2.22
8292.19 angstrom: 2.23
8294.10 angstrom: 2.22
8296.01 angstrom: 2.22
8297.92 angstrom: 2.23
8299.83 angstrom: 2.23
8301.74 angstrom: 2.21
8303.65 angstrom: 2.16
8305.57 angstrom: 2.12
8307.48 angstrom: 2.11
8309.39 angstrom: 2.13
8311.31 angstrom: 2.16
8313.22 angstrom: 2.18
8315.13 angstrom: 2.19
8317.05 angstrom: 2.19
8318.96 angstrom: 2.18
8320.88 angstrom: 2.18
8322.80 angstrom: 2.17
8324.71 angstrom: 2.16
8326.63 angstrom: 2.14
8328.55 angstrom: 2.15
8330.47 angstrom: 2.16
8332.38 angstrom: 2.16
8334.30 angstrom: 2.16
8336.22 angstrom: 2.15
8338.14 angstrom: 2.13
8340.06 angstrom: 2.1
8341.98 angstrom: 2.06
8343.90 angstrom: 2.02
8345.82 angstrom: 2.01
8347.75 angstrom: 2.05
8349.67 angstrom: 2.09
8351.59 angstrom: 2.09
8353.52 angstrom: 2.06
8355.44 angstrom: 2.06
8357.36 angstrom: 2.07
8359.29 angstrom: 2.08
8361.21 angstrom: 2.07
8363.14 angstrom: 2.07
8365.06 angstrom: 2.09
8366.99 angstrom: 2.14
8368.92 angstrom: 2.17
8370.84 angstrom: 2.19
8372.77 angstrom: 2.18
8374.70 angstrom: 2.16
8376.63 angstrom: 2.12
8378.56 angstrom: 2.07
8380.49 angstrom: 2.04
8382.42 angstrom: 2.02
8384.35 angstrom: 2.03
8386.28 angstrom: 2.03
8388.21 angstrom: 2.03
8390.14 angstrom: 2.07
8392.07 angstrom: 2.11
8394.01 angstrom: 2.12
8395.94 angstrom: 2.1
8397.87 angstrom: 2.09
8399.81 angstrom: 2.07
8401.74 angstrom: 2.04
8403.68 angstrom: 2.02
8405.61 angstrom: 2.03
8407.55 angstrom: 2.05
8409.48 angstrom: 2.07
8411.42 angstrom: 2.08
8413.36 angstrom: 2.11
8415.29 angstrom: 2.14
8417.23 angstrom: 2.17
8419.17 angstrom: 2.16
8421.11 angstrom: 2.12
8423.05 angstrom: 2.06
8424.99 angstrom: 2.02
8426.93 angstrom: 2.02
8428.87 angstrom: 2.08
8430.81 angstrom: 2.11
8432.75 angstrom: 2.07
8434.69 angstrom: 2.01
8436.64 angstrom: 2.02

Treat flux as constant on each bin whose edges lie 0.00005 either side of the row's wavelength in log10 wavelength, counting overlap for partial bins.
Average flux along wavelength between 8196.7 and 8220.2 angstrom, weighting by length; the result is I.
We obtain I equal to 2.1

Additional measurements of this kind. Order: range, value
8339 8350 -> 2.05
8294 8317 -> 2.18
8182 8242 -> 2.1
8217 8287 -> 2.17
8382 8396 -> 2.06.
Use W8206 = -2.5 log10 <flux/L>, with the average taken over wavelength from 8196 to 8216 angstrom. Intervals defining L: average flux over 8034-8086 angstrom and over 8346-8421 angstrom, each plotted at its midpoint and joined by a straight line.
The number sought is 0.01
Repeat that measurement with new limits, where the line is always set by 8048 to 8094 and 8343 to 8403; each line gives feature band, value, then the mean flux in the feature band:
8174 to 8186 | 0.02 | 2.06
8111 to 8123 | -0.02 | 2.15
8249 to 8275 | -0.04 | 2.18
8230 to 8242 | -0.06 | 2.21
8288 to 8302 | -0.06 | 2.22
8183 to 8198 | 0.06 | 1.98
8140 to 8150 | -0.01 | 2.13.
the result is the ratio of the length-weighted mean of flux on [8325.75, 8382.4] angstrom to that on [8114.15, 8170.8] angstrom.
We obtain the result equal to 0.96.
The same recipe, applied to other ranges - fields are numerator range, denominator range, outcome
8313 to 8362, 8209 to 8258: 0.98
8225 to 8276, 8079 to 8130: 1.01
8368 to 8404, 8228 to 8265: 0.96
